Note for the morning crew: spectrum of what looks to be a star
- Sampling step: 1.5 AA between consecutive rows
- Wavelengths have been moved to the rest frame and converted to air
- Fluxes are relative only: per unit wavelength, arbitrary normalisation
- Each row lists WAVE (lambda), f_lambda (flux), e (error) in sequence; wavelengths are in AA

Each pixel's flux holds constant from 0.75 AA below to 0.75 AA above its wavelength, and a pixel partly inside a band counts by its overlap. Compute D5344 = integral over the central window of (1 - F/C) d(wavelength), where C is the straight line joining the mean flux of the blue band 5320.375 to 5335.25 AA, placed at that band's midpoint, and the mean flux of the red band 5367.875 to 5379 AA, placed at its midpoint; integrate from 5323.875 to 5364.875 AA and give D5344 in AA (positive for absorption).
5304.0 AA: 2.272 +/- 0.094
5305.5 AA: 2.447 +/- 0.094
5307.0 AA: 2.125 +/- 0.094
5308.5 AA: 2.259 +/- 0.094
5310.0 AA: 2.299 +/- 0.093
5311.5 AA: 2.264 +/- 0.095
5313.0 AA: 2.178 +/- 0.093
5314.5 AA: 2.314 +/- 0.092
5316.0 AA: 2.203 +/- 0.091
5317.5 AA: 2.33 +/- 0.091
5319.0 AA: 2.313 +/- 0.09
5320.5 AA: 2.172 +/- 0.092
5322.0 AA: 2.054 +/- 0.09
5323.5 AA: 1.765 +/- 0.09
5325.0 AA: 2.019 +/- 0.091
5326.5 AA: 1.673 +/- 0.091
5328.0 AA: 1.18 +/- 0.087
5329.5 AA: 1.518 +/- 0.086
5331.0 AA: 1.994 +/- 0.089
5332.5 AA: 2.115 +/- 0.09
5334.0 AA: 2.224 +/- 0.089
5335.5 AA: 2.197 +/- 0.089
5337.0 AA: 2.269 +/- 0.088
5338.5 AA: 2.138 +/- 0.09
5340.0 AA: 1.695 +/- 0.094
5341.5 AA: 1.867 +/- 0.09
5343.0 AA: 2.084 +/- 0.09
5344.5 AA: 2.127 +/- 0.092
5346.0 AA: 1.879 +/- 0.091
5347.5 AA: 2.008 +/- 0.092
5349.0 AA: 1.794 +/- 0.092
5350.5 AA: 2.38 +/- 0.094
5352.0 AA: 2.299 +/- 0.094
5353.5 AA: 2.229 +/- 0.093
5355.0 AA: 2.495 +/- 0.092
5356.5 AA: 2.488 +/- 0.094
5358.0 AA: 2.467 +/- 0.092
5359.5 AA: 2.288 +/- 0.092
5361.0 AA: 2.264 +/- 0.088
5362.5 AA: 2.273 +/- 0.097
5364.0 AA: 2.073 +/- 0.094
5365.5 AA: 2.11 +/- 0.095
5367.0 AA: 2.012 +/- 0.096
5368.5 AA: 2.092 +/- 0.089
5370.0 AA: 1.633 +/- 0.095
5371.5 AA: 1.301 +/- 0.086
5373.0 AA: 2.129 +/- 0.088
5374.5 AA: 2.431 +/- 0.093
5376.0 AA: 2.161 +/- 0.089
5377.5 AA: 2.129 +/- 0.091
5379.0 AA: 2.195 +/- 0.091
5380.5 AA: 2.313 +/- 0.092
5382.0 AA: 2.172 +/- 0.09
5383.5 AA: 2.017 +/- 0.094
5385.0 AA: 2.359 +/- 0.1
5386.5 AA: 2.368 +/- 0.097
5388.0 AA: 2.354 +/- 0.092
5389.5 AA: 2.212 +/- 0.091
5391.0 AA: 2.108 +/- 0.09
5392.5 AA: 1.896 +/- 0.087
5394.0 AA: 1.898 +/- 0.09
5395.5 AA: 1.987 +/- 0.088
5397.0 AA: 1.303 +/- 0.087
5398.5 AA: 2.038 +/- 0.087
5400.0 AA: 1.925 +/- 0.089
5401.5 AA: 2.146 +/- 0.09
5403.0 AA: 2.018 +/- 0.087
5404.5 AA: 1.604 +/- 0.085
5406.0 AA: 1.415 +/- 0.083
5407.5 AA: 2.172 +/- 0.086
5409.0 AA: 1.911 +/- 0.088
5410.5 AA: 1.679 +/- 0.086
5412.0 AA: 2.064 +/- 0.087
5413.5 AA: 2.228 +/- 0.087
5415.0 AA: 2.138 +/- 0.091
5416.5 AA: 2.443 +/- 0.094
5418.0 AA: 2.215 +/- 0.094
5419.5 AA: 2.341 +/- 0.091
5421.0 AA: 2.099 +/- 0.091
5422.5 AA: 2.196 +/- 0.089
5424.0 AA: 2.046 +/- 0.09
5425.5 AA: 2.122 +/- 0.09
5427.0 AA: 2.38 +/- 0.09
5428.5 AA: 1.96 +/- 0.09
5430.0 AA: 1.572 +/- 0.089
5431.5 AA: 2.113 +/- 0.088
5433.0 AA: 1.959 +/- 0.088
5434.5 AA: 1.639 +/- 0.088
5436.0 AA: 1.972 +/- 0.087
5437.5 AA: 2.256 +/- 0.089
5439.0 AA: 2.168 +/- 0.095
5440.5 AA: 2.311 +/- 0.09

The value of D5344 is -3.31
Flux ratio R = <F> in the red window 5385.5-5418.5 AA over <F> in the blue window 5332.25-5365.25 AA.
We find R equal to 0.9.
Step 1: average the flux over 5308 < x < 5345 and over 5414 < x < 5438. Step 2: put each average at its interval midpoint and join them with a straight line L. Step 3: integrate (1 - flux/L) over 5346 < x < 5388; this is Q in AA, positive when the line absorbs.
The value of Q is -2.0 AA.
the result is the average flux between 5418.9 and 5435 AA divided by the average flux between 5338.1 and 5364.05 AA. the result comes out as 0.95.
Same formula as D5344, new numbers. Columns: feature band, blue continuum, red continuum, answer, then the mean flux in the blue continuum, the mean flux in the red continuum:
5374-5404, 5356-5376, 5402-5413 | -1.9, 2.12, 1.85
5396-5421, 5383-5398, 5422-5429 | 1.4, 2.05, 2.15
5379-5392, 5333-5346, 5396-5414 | -2.0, 2.06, 1.87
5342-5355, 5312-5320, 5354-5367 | 0.9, 2.26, 2.29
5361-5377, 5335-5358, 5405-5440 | 0.6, 2.14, 2.05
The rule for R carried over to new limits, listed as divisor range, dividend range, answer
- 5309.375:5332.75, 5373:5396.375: 1.07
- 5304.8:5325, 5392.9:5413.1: 0.85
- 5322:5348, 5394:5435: 1.03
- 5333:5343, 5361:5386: 1.01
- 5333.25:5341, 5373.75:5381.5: 1.07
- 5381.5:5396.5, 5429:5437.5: 0.89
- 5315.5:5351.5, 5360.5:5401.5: 1.03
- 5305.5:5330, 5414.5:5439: 1.02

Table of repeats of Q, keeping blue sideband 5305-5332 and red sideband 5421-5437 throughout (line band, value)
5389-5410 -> 1.3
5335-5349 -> 0.2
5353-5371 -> -1.3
